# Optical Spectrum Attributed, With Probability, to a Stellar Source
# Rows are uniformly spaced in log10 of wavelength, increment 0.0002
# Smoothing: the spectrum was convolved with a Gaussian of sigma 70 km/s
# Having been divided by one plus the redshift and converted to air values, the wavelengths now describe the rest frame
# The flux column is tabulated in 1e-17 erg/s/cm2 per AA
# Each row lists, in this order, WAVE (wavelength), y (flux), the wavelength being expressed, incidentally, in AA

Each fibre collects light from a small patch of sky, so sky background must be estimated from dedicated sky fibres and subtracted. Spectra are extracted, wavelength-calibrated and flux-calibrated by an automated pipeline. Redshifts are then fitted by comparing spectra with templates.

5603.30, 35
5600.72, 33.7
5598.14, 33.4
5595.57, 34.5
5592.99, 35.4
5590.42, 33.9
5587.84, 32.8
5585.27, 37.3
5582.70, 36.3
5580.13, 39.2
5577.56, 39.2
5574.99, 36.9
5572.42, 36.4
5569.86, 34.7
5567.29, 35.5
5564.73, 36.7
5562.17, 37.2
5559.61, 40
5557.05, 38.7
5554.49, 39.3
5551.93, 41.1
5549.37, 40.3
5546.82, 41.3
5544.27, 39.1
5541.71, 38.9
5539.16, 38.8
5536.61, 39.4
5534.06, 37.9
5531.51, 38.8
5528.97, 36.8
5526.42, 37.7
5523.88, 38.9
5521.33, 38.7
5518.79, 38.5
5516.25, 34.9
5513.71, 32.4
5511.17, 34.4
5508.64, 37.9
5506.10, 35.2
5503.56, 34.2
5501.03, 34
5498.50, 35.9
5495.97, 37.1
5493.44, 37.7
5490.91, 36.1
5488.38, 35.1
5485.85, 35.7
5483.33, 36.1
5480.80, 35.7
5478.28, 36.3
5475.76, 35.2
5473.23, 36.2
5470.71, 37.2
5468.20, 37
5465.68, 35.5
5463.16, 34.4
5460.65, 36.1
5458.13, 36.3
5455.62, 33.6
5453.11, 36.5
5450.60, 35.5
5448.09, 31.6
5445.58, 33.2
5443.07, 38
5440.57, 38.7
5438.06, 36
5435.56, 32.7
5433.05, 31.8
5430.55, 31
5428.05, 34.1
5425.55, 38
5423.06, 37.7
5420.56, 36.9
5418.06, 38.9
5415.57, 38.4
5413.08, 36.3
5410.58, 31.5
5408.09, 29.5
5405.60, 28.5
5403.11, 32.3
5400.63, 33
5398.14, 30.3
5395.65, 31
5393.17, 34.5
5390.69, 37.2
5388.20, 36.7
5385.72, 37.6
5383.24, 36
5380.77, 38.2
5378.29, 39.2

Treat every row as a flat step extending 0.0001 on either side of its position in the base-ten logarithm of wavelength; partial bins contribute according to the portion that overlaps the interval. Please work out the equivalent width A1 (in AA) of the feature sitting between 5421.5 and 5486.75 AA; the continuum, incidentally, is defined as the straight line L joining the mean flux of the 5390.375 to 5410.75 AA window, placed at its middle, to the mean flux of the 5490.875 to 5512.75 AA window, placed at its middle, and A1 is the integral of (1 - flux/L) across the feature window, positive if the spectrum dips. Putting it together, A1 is -2.9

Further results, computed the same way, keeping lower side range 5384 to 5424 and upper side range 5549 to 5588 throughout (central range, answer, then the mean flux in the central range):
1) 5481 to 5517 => 0.8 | 35.5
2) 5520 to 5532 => -0.4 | 38.1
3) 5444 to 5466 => 0.4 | 34.8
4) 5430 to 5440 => 0.5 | 33.4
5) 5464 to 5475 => -0.2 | 36.3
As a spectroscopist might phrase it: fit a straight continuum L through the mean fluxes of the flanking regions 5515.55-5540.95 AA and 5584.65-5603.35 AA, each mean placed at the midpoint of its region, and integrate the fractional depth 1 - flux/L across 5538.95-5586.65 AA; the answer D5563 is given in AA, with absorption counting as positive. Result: -2.7 AA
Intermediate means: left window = 38.1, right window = 34.4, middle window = 38.2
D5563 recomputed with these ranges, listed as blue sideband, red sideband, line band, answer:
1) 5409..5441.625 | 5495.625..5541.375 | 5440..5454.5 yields 0.1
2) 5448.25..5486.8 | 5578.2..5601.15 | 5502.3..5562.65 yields -4.1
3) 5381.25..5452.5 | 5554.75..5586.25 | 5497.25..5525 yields 0.3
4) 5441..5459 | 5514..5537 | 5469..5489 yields 0.1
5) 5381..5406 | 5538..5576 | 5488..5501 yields 0.2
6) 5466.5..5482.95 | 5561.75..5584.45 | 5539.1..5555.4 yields -1.4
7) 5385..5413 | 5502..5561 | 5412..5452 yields -1.6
